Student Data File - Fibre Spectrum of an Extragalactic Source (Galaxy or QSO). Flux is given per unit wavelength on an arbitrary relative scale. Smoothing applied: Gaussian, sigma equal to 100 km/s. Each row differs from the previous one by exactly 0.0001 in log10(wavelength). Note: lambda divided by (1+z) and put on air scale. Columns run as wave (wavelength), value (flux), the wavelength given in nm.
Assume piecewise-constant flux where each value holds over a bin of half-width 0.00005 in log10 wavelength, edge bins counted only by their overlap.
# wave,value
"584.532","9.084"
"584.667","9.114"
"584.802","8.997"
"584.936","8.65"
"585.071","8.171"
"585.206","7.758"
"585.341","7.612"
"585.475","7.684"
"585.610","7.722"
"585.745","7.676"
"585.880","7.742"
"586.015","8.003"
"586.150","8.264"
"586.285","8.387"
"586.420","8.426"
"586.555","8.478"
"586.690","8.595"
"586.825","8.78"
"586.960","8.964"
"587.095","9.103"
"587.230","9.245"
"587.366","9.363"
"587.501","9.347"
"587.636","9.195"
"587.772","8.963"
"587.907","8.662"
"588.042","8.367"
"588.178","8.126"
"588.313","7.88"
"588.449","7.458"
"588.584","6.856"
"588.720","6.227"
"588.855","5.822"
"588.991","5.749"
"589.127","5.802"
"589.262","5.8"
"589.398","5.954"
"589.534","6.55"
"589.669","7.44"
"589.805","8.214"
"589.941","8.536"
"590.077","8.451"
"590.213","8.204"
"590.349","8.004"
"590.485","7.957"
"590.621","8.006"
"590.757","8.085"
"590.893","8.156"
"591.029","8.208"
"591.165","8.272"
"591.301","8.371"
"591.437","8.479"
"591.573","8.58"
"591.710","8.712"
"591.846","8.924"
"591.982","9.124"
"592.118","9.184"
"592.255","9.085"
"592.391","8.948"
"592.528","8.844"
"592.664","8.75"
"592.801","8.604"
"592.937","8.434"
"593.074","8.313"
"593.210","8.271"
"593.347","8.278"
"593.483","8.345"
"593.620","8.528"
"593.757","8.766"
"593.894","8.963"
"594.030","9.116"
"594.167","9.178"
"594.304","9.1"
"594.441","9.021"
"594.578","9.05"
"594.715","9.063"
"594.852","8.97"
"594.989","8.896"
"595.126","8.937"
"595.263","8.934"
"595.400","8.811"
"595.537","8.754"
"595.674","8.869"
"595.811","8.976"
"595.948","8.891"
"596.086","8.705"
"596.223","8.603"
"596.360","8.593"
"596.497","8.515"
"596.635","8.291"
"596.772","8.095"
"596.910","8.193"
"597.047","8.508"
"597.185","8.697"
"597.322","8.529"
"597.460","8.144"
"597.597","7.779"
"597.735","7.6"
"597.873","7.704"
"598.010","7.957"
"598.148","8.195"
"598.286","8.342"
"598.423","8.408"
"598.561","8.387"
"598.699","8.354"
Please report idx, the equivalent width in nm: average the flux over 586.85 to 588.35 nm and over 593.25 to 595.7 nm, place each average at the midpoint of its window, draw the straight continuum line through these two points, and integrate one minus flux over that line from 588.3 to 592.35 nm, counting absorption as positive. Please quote 0.51 nm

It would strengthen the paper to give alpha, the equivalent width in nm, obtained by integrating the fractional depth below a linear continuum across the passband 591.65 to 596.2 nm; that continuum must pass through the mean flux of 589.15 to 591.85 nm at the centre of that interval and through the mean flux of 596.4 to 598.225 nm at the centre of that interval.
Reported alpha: -0.45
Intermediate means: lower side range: 7.89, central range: 8.83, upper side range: 8.17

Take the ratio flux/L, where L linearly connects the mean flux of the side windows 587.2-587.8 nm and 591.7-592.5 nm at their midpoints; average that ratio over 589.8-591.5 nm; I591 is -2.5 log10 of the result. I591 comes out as 0.107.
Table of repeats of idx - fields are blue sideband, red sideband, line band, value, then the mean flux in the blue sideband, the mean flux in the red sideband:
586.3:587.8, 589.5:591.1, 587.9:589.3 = 0.26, 8.93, 8.02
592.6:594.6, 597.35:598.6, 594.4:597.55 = -0.12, 8.71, 8.07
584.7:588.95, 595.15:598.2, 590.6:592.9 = -0.08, 8.2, 8.43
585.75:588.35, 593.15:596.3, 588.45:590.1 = 0.36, 8.61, 8.83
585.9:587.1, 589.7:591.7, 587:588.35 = -0.07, 8.5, 8.25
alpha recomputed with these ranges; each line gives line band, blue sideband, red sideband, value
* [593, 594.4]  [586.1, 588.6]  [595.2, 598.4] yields -0.04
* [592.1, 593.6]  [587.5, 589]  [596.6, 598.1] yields -0.13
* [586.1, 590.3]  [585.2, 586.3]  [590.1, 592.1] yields 0.09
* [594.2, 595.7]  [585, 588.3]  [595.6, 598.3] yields -0.10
